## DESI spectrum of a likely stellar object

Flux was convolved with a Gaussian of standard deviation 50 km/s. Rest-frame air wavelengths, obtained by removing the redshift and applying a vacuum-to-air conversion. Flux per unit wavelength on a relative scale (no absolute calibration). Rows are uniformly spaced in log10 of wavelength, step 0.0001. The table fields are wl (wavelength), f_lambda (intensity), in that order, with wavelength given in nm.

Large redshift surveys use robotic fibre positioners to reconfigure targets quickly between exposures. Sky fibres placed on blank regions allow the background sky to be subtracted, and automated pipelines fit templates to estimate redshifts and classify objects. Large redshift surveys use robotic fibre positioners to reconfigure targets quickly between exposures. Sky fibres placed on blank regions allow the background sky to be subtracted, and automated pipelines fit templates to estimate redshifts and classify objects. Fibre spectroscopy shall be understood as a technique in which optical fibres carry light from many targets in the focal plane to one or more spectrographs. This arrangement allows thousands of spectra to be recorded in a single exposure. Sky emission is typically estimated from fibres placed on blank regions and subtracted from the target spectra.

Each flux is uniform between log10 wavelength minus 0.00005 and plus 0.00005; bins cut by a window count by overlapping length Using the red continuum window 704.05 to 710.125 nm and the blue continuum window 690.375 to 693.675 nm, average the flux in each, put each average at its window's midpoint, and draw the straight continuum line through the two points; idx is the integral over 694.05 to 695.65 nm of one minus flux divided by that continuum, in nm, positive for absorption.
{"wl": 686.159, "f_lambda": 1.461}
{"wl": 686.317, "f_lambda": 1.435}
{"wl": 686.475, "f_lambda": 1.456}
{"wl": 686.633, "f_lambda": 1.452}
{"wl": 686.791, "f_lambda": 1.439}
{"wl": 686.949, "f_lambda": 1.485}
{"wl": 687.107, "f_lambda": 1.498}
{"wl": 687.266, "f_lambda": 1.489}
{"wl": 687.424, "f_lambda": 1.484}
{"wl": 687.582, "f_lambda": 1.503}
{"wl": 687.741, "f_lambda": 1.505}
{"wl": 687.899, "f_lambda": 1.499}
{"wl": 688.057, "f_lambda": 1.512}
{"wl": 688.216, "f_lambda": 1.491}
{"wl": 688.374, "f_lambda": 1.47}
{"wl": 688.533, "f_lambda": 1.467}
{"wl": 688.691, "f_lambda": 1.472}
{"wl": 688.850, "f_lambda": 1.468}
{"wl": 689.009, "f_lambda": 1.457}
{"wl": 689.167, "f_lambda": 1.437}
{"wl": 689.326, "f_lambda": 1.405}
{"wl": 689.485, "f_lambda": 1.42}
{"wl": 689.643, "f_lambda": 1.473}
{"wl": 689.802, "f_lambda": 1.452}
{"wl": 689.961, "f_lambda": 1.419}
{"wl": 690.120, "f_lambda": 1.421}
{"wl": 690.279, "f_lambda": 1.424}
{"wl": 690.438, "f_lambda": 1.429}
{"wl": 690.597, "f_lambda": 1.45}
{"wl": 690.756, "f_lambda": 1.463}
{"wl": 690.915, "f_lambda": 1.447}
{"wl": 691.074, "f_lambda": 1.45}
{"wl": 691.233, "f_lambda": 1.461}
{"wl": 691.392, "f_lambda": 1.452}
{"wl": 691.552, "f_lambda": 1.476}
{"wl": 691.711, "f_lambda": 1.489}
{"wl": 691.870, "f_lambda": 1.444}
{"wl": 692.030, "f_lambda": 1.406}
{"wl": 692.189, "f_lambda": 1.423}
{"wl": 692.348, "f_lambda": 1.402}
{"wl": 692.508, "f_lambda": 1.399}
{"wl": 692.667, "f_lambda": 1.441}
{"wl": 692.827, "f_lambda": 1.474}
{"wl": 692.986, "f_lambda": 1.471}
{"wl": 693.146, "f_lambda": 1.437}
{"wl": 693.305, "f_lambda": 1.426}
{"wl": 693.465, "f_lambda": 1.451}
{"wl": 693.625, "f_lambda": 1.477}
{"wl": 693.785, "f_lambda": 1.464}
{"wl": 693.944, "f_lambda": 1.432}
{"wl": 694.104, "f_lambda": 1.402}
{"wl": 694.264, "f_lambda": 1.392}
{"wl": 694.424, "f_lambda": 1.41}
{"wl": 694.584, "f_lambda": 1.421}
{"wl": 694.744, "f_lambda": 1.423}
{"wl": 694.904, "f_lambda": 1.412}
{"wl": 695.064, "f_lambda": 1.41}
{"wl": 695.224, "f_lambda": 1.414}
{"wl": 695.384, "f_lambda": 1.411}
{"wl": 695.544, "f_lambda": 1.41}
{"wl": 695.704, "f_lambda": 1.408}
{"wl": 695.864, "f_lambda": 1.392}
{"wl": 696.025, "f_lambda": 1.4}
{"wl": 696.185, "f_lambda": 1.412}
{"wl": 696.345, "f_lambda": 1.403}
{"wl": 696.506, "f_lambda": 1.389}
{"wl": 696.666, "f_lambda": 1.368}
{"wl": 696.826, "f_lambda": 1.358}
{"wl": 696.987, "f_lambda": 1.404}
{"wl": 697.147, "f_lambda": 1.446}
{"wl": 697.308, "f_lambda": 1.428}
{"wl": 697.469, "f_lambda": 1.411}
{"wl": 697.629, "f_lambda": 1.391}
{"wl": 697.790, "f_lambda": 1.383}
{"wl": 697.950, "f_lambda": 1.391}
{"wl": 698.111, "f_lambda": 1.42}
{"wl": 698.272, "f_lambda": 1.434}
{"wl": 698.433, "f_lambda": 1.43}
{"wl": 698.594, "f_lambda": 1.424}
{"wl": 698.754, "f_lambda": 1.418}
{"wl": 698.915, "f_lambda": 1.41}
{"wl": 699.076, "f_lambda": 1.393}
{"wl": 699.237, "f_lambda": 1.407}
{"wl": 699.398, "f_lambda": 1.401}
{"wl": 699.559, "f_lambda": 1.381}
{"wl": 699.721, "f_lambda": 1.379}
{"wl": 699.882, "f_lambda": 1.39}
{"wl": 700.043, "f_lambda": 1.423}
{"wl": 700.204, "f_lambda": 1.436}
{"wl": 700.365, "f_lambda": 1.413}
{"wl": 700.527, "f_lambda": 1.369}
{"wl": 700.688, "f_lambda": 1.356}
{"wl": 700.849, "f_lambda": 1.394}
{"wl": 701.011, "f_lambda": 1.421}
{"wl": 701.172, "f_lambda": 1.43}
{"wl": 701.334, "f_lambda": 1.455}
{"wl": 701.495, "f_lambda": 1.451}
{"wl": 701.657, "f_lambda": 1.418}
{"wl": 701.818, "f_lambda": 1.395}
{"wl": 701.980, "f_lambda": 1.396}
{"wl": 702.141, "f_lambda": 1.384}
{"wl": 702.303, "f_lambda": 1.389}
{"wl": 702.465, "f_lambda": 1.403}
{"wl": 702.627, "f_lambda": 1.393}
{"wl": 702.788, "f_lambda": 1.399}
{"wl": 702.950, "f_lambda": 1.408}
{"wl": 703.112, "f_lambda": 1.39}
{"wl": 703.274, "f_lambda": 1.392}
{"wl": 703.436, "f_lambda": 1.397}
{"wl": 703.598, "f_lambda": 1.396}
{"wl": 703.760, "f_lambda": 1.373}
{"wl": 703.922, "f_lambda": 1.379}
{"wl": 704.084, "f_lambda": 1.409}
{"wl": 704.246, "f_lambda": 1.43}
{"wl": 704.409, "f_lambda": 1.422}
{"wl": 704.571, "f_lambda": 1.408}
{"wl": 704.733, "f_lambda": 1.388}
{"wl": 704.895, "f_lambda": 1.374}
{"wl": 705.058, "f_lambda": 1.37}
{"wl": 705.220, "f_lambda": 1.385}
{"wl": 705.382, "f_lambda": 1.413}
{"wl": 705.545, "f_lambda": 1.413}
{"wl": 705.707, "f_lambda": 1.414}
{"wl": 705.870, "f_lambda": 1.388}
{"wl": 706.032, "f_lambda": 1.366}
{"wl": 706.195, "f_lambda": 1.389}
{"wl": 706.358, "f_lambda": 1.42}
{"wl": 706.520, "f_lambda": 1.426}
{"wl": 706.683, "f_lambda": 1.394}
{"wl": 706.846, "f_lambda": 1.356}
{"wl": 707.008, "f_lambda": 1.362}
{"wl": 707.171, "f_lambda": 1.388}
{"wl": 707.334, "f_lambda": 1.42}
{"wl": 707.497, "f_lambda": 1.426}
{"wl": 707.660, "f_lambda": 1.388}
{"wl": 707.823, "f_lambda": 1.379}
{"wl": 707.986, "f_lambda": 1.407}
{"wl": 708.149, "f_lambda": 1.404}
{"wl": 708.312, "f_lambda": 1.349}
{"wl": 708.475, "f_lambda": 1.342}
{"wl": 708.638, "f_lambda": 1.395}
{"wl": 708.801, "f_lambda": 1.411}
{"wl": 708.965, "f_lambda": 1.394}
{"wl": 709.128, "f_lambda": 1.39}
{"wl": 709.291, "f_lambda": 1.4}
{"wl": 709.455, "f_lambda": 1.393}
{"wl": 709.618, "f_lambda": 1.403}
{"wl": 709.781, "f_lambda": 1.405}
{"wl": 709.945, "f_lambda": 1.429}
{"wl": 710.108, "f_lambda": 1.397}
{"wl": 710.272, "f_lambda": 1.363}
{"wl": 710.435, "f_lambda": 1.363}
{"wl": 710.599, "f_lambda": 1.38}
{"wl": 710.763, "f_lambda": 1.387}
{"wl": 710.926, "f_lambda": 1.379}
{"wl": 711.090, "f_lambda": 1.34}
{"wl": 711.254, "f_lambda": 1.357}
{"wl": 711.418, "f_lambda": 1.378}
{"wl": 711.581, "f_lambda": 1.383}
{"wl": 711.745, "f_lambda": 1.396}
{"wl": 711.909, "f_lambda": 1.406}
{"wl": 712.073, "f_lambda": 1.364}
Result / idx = 0.029 nm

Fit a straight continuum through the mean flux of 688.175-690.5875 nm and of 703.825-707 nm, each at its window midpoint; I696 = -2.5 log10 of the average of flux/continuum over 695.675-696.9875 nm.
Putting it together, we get 0.03 mag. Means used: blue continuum 1.45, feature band 1.39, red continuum 1.4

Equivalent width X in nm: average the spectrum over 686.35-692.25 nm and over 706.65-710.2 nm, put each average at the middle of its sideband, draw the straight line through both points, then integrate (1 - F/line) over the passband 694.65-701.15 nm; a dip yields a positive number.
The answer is 0.112 nm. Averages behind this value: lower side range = 1.46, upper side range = 1.39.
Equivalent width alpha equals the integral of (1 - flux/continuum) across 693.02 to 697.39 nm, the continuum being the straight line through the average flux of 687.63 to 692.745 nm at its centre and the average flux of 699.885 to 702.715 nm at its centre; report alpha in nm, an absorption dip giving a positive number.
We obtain 0.05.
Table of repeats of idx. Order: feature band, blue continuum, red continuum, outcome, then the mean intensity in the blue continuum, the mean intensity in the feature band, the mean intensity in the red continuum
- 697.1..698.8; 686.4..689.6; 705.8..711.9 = 0.02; 1.47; 1.42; 1.39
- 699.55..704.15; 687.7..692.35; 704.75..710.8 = 0.04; 1.45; 1.4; 1.39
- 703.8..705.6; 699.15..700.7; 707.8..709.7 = -0.01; 1.4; 1.4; 1.39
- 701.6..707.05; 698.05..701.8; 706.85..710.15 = 0.03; 1.41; 1.4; 1.39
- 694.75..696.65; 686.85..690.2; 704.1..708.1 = 0.04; 1.47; 1.41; 1.4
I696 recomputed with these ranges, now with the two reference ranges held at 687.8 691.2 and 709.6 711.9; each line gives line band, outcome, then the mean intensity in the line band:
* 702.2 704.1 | 0.012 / 1.39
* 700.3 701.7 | 0.004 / 1.41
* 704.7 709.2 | 0.004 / 1.39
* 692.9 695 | 0.006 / 1.43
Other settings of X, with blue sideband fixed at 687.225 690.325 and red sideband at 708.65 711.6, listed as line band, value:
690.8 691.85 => -0.005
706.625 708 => 0.006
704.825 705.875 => 0.007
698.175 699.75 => 0.020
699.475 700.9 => 0.029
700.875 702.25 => 0.000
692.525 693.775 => -0.003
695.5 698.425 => 0.063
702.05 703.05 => 0.013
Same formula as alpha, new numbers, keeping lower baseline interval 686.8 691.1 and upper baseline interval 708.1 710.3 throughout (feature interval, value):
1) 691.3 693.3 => 0.011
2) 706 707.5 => 0.007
